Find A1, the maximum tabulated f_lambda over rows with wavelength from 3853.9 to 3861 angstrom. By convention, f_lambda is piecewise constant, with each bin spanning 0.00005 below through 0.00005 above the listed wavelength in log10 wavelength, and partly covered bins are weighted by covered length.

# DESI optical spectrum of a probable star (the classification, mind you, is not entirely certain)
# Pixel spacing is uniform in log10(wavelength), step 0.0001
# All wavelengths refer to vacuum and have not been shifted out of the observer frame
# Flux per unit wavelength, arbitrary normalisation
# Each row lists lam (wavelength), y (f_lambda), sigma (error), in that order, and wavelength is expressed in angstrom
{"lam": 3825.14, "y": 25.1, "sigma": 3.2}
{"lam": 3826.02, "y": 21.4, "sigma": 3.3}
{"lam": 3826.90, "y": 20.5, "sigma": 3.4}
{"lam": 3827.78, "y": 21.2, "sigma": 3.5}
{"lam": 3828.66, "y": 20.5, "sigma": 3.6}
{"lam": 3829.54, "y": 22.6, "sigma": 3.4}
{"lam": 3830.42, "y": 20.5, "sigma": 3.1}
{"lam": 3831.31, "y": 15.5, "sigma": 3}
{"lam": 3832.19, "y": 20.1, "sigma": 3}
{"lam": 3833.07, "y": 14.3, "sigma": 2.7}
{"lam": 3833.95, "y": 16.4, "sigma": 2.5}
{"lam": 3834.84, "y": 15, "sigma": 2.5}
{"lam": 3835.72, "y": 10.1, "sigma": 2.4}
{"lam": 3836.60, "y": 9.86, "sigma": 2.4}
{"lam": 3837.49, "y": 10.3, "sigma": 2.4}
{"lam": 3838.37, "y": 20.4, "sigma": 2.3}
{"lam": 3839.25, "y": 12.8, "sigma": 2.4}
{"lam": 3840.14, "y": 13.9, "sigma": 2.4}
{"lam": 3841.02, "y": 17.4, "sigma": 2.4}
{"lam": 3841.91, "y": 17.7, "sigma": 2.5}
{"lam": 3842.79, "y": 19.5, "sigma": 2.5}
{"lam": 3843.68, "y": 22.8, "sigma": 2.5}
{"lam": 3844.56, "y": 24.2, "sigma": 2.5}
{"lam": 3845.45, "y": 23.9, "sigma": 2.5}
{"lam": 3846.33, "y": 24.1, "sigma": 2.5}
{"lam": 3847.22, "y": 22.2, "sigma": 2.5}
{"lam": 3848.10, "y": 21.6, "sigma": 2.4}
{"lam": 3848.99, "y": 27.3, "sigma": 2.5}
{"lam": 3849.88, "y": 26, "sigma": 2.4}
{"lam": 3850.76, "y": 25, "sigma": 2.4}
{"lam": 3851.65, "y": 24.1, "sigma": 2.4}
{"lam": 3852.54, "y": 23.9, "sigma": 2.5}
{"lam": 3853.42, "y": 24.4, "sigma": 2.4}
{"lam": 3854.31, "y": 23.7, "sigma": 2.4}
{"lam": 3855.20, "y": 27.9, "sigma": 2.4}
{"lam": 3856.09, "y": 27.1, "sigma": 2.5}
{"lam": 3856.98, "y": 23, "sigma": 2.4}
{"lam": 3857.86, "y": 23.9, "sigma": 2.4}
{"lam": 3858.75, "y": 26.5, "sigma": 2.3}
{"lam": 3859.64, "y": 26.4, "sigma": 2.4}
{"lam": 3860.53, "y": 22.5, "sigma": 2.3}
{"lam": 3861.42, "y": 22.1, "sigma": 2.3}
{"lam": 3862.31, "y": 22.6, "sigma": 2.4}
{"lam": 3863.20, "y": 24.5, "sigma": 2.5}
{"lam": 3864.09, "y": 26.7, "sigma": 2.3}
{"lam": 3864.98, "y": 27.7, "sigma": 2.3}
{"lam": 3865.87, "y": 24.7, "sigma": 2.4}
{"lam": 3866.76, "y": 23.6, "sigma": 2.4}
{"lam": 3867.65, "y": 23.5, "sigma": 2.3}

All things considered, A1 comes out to 27.9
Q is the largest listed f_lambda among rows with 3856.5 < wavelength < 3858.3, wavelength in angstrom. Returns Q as 23.9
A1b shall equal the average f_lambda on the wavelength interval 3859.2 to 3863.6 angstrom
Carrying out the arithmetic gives 23.6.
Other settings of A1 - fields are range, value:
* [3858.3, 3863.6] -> 26.5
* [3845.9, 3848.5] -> 24.1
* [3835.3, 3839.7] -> 20.4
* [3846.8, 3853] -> 27.3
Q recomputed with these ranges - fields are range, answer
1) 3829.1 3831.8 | 22.6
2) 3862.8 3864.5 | 26.7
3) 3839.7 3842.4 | 17.7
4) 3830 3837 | 20.5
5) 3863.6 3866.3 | 27.7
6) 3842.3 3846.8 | 24.2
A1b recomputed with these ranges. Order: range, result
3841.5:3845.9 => 21.7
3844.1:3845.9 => 24.1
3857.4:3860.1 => 25.6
